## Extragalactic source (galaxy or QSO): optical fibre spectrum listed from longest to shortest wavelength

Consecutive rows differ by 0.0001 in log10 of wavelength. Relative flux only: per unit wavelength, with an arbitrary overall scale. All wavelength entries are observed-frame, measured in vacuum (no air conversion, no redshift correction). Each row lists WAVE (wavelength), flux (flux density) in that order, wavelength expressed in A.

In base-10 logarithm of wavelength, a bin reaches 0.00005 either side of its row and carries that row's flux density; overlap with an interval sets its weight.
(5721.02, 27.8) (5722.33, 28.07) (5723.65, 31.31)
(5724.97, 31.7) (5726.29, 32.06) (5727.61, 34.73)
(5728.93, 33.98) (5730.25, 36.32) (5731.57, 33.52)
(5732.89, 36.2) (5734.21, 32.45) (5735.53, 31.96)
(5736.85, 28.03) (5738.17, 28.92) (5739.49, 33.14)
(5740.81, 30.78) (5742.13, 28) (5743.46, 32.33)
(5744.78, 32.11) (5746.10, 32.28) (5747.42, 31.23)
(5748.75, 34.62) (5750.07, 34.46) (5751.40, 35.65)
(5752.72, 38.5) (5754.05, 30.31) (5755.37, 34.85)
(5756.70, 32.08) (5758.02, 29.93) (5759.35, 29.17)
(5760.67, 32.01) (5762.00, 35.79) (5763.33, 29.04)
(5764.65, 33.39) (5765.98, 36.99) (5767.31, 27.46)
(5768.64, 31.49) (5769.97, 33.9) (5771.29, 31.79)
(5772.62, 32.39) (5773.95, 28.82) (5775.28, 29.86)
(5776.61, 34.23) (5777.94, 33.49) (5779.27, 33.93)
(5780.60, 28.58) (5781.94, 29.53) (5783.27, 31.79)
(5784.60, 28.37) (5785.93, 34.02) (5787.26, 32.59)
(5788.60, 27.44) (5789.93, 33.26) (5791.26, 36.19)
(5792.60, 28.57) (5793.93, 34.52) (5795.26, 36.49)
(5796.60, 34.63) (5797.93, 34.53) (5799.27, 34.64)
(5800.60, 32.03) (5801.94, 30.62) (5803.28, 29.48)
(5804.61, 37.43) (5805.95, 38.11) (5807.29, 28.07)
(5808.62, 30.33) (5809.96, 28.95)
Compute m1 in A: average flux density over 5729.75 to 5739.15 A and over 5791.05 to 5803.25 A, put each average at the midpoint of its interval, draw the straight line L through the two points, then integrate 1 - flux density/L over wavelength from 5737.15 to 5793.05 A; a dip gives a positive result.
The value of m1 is 1.48 A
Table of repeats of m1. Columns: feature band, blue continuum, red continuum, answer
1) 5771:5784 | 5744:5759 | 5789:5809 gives 0.7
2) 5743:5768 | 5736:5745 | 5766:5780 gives -1.3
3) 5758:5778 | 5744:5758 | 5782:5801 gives 0.8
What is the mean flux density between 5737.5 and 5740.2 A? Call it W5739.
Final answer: 31.1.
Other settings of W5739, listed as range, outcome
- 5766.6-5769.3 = 29.5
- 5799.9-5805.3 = 32.4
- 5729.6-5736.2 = 34.1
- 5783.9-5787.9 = 31.7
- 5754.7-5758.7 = 32.3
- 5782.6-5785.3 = 30.2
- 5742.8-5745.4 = 32.3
